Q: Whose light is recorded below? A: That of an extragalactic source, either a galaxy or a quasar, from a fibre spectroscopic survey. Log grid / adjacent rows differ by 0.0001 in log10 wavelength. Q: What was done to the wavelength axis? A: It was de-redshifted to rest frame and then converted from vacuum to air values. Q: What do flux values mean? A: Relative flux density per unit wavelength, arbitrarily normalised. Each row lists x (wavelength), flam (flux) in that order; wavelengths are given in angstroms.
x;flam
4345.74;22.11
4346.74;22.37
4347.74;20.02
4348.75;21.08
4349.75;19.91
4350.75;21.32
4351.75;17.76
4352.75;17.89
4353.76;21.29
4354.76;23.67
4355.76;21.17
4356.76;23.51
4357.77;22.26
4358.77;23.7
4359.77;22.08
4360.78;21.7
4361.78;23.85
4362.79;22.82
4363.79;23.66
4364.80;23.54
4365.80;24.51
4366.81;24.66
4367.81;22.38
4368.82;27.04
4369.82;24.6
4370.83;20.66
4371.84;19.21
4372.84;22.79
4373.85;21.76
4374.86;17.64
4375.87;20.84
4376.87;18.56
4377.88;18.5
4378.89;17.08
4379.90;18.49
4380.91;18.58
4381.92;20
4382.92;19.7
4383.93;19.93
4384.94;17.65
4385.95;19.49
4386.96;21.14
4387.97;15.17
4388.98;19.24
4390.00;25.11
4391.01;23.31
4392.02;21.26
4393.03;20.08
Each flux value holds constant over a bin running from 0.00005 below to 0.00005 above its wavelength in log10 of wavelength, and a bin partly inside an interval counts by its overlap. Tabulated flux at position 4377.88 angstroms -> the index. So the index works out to 18.5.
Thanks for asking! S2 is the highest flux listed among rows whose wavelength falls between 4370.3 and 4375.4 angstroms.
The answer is 22.79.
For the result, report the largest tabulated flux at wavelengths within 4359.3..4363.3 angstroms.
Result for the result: 23.85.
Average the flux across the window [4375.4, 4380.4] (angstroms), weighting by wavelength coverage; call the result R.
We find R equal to 18.7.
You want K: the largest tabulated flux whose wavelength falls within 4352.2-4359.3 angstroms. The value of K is 23.7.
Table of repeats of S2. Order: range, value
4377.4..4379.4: 18.5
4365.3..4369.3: 27.04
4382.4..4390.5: 25.11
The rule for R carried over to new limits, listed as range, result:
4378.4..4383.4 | 18.8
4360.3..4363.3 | 22.8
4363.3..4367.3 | 24.1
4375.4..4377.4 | 19.7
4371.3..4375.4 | 20.3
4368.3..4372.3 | 22.9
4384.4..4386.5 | 18.6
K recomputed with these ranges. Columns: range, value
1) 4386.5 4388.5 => 21.14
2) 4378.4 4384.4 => 20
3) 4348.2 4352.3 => 21.32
